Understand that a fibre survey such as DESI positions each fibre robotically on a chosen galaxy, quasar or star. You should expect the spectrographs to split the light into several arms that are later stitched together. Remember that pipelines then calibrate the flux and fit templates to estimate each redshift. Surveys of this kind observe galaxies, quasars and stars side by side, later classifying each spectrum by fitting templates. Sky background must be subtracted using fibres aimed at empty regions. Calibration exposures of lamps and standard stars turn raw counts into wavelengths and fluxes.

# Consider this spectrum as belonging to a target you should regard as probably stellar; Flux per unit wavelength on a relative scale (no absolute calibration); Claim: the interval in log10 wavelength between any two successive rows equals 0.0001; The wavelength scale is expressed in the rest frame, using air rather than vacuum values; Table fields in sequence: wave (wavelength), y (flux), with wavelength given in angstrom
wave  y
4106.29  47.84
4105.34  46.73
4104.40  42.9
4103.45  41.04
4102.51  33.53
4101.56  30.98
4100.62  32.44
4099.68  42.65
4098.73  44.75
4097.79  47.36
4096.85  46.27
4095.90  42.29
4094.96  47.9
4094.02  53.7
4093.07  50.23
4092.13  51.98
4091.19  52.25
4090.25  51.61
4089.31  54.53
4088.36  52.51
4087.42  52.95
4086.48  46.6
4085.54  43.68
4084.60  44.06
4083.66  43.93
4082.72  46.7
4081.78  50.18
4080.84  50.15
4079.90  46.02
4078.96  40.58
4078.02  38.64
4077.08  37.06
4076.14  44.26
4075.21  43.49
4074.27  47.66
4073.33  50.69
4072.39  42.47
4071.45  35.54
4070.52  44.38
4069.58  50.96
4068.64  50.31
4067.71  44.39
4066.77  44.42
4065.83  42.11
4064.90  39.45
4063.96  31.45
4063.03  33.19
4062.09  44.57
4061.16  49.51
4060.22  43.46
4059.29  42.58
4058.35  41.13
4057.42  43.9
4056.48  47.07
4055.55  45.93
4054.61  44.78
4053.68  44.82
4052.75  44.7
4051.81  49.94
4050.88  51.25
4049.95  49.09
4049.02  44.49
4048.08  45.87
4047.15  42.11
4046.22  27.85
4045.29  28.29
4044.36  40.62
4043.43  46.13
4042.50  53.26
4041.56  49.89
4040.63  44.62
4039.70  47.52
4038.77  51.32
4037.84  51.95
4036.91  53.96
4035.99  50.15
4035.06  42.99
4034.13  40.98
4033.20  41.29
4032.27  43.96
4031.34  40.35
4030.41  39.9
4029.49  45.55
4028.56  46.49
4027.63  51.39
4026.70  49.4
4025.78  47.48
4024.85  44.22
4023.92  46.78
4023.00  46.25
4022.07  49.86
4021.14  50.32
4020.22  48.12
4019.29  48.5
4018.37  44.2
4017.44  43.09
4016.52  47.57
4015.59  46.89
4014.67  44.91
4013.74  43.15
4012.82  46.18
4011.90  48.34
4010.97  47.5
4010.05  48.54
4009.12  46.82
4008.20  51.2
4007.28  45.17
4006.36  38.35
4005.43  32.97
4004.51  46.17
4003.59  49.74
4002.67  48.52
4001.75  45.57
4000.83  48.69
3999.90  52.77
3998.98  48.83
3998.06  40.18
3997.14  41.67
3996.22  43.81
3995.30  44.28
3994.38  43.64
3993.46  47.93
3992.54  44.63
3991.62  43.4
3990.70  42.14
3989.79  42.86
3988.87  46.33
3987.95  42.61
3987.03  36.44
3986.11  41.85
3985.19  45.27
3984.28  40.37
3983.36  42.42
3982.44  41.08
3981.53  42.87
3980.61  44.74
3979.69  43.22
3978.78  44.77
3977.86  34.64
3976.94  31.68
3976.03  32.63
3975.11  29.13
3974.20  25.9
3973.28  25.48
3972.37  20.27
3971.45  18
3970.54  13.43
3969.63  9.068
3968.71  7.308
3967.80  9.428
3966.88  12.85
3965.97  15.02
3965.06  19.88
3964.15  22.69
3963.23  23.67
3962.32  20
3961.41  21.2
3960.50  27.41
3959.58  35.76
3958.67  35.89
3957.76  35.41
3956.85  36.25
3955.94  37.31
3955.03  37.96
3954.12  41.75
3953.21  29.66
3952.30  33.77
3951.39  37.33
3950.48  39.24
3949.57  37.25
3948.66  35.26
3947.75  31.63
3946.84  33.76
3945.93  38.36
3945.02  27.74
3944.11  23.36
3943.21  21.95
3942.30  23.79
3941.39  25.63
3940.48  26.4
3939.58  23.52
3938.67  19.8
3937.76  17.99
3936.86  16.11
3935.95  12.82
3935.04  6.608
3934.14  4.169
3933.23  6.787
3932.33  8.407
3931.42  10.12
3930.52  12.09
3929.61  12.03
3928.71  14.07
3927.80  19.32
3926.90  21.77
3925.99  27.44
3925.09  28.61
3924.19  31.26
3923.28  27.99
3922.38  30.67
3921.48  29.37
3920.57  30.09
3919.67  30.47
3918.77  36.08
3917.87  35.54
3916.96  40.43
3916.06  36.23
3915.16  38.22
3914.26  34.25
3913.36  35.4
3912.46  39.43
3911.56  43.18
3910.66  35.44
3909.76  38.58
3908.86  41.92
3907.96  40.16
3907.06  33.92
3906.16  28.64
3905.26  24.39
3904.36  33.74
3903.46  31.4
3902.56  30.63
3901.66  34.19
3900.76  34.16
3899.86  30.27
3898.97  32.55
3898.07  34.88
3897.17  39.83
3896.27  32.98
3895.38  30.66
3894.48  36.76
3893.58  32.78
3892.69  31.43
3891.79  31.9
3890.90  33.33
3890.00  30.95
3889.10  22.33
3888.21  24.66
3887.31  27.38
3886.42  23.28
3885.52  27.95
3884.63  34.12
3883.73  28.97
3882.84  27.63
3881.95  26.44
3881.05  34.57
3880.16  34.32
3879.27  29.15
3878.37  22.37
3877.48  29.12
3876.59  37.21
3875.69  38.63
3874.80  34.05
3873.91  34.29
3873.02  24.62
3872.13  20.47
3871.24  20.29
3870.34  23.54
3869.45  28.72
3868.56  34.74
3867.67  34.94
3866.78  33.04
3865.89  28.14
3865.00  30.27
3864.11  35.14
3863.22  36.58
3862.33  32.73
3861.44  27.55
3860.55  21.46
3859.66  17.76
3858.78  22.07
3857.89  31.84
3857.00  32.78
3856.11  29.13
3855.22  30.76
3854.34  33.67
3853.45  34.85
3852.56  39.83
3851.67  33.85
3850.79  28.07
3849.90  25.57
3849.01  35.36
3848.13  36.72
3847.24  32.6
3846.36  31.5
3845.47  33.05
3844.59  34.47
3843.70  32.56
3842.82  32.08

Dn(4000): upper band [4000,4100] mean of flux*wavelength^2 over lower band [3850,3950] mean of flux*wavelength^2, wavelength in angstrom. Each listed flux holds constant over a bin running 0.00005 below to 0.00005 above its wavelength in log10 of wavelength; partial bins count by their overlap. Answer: 1.7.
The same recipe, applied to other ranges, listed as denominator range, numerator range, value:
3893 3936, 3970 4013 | 1.47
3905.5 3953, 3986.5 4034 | 1.71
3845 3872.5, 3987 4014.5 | 1.60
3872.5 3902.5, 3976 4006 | 1.46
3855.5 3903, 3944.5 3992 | 1.11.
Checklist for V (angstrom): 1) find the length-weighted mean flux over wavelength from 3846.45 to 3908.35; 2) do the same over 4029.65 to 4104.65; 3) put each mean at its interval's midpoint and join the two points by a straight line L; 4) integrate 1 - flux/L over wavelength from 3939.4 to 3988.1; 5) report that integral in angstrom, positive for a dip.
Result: 9.06 angstrom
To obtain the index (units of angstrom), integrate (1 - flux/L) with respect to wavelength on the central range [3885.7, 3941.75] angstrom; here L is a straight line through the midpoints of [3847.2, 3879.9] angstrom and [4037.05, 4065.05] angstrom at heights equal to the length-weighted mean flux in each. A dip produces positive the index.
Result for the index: 9.6 angstrom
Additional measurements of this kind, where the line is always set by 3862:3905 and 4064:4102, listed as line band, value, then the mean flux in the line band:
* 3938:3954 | 2.46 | 30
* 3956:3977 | 7.85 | 23.1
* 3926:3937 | 6.98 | 12.5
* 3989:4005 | -2.63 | 45.6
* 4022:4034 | -1.15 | 45.3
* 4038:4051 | -0.57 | 44.4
